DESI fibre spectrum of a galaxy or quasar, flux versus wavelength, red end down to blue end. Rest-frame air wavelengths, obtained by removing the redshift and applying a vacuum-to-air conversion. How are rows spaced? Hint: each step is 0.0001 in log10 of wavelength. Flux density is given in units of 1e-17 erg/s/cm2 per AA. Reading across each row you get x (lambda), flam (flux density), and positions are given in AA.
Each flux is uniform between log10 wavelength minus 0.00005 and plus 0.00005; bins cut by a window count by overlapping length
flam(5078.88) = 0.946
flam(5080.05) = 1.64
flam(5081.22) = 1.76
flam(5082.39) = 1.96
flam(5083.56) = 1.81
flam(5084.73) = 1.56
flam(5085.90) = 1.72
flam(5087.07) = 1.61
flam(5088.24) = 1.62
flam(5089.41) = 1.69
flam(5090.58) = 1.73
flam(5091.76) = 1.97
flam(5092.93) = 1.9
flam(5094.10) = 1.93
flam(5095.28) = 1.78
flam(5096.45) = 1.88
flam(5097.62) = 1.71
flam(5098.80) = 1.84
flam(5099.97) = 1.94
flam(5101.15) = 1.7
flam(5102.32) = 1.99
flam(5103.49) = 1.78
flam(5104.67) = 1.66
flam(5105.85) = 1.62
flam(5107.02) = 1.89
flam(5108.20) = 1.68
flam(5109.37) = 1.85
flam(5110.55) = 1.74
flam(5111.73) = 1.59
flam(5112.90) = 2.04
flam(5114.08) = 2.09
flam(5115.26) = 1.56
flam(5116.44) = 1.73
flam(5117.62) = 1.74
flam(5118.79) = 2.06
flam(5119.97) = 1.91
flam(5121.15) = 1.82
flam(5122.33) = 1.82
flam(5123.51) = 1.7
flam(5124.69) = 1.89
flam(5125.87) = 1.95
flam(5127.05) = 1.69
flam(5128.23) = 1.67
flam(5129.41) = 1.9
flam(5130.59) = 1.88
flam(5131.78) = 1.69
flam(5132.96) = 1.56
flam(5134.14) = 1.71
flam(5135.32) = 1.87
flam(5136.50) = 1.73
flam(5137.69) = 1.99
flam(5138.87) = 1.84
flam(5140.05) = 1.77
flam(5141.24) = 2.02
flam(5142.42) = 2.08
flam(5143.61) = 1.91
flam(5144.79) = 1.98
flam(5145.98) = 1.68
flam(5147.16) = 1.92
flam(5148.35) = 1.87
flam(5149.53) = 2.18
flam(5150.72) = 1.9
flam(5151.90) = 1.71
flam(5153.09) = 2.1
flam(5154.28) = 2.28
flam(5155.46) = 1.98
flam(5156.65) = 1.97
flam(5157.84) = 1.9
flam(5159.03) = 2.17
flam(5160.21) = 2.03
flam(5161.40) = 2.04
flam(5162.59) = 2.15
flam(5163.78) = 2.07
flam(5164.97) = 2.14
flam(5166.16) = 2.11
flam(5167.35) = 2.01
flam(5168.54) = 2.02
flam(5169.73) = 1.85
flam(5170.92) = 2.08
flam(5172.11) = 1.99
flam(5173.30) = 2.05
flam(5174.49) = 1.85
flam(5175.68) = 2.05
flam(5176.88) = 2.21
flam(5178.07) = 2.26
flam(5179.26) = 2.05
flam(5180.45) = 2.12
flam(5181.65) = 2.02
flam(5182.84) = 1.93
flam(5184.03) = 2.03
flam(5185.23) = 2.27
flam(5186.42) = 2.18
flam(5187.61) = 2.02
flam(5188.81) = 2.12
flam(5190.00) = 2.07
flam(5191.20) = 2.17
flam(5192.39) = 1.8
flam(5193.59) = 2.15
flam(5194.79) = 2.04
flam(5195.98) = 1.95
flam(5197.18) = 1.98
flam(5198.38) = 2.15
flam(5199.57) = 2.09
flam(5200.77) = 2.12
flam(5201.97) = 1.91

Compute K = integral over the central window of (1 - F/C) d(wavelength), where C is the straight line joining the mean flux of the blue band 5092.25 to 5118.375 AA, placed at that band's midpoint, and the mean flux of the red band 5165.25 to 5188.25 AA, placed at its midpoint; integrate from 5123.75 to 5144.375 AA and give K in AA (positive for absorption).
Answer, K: 0.82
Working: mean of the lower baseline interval 1.8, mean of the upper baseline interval 2.06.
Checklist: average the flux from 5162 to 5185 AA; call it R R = 2.06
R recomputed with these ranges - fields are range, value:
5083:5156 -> 1.83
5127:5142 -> 1.8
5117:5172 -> 1.92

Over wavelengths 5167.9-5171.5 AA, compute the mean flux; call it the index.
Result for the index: 1.98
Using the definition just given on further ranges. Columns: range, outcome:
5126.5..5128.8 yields 1.68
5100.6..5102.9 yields 1.85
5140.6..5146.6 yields 1.93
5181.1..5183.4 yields 1.98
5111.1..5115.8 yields 1.82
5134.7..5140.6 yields 1.84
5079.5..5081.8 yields 1.7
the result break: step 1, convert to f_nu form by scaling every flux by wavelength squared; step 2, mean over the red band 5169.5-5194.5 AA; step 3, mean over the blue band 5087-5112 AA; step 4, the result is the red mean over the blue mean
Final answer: 1.2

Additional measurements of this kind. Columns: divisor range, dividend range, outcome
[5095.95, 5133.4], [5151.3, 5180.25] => 1.16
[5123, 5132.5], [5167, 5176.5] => 1.13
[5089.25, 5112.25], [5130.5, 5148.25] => 1.04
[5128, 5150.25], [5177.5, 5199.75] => 1.14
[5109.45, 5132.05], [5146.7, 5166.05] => 1.13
